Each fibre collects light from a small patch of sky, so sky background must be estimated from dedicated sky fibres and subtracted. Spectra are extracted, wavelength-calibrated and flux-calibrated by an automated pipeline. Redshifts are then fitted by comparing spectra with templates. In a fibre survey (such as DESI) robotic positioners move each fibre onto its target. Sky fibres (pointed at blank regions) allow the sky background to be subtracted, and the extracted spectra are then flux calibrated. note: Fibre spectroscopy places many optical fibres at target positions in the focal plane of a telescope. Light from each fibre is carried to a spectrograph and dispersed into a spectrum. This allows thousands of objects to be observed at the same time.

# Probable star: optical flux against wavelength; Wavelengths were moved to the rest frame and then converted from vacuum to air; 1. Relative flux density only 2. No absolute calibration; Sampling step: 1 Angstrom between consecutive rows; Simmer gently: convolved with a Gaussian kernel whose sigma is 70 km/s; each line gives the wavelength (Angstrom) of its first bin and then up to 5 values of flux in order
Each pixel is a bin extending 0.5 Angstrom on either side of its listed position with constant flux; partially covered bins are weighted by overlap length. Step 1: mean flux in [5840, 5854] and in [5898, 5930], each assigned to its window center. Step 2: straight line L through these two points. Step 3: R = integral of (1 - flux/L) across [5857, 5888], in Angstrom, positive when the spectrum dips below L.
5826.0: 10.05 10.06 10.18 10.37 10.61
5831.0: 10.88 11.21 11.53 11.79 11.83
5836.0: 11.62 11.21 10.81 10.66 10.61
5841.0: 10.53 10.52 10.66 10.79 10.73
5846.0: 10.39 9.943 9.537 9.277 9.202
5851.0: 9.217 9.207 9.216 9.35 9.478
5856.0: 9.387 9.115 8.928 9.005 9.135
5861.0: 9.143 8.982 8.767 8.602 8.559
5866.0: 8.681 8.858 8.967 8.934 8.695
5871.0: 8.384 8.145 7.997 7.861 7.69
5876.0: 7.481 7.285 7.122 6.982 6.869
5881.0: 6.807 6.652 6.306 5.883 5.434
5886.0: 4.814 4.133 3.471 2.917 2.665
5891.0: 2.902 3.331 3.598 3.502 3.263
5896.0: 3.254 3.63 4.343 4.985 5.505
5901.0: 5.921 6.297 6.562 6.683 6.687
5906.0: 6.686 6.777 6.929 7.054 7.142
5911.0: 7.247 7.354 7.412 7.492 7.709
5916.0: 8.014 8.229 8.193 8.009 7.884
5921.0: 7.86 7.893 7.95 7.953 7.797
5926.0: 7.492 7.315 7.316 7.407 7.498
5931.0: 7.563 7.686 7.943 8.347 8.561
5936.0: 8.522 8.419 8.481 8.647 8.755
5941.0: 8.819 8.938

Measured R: 4.4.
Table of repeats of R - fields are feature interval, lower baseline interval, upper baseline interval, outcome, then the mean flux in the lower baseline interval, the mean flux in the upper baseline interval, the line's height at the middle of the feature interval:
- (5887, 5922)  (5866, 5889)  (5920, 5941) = 7.8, 6.98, 7.99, 7.49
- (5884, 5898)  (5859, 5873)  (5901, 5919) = 7.4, 8.74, 7.19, 7.86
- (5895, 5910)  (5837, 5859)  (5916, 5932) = 4.6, 9.89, 7.76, 8.37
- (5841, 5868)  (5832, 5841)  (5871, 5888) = -0.4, 11.2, 6.67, 9.31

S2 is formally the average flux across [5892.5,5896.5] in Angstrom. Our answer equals 3.4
